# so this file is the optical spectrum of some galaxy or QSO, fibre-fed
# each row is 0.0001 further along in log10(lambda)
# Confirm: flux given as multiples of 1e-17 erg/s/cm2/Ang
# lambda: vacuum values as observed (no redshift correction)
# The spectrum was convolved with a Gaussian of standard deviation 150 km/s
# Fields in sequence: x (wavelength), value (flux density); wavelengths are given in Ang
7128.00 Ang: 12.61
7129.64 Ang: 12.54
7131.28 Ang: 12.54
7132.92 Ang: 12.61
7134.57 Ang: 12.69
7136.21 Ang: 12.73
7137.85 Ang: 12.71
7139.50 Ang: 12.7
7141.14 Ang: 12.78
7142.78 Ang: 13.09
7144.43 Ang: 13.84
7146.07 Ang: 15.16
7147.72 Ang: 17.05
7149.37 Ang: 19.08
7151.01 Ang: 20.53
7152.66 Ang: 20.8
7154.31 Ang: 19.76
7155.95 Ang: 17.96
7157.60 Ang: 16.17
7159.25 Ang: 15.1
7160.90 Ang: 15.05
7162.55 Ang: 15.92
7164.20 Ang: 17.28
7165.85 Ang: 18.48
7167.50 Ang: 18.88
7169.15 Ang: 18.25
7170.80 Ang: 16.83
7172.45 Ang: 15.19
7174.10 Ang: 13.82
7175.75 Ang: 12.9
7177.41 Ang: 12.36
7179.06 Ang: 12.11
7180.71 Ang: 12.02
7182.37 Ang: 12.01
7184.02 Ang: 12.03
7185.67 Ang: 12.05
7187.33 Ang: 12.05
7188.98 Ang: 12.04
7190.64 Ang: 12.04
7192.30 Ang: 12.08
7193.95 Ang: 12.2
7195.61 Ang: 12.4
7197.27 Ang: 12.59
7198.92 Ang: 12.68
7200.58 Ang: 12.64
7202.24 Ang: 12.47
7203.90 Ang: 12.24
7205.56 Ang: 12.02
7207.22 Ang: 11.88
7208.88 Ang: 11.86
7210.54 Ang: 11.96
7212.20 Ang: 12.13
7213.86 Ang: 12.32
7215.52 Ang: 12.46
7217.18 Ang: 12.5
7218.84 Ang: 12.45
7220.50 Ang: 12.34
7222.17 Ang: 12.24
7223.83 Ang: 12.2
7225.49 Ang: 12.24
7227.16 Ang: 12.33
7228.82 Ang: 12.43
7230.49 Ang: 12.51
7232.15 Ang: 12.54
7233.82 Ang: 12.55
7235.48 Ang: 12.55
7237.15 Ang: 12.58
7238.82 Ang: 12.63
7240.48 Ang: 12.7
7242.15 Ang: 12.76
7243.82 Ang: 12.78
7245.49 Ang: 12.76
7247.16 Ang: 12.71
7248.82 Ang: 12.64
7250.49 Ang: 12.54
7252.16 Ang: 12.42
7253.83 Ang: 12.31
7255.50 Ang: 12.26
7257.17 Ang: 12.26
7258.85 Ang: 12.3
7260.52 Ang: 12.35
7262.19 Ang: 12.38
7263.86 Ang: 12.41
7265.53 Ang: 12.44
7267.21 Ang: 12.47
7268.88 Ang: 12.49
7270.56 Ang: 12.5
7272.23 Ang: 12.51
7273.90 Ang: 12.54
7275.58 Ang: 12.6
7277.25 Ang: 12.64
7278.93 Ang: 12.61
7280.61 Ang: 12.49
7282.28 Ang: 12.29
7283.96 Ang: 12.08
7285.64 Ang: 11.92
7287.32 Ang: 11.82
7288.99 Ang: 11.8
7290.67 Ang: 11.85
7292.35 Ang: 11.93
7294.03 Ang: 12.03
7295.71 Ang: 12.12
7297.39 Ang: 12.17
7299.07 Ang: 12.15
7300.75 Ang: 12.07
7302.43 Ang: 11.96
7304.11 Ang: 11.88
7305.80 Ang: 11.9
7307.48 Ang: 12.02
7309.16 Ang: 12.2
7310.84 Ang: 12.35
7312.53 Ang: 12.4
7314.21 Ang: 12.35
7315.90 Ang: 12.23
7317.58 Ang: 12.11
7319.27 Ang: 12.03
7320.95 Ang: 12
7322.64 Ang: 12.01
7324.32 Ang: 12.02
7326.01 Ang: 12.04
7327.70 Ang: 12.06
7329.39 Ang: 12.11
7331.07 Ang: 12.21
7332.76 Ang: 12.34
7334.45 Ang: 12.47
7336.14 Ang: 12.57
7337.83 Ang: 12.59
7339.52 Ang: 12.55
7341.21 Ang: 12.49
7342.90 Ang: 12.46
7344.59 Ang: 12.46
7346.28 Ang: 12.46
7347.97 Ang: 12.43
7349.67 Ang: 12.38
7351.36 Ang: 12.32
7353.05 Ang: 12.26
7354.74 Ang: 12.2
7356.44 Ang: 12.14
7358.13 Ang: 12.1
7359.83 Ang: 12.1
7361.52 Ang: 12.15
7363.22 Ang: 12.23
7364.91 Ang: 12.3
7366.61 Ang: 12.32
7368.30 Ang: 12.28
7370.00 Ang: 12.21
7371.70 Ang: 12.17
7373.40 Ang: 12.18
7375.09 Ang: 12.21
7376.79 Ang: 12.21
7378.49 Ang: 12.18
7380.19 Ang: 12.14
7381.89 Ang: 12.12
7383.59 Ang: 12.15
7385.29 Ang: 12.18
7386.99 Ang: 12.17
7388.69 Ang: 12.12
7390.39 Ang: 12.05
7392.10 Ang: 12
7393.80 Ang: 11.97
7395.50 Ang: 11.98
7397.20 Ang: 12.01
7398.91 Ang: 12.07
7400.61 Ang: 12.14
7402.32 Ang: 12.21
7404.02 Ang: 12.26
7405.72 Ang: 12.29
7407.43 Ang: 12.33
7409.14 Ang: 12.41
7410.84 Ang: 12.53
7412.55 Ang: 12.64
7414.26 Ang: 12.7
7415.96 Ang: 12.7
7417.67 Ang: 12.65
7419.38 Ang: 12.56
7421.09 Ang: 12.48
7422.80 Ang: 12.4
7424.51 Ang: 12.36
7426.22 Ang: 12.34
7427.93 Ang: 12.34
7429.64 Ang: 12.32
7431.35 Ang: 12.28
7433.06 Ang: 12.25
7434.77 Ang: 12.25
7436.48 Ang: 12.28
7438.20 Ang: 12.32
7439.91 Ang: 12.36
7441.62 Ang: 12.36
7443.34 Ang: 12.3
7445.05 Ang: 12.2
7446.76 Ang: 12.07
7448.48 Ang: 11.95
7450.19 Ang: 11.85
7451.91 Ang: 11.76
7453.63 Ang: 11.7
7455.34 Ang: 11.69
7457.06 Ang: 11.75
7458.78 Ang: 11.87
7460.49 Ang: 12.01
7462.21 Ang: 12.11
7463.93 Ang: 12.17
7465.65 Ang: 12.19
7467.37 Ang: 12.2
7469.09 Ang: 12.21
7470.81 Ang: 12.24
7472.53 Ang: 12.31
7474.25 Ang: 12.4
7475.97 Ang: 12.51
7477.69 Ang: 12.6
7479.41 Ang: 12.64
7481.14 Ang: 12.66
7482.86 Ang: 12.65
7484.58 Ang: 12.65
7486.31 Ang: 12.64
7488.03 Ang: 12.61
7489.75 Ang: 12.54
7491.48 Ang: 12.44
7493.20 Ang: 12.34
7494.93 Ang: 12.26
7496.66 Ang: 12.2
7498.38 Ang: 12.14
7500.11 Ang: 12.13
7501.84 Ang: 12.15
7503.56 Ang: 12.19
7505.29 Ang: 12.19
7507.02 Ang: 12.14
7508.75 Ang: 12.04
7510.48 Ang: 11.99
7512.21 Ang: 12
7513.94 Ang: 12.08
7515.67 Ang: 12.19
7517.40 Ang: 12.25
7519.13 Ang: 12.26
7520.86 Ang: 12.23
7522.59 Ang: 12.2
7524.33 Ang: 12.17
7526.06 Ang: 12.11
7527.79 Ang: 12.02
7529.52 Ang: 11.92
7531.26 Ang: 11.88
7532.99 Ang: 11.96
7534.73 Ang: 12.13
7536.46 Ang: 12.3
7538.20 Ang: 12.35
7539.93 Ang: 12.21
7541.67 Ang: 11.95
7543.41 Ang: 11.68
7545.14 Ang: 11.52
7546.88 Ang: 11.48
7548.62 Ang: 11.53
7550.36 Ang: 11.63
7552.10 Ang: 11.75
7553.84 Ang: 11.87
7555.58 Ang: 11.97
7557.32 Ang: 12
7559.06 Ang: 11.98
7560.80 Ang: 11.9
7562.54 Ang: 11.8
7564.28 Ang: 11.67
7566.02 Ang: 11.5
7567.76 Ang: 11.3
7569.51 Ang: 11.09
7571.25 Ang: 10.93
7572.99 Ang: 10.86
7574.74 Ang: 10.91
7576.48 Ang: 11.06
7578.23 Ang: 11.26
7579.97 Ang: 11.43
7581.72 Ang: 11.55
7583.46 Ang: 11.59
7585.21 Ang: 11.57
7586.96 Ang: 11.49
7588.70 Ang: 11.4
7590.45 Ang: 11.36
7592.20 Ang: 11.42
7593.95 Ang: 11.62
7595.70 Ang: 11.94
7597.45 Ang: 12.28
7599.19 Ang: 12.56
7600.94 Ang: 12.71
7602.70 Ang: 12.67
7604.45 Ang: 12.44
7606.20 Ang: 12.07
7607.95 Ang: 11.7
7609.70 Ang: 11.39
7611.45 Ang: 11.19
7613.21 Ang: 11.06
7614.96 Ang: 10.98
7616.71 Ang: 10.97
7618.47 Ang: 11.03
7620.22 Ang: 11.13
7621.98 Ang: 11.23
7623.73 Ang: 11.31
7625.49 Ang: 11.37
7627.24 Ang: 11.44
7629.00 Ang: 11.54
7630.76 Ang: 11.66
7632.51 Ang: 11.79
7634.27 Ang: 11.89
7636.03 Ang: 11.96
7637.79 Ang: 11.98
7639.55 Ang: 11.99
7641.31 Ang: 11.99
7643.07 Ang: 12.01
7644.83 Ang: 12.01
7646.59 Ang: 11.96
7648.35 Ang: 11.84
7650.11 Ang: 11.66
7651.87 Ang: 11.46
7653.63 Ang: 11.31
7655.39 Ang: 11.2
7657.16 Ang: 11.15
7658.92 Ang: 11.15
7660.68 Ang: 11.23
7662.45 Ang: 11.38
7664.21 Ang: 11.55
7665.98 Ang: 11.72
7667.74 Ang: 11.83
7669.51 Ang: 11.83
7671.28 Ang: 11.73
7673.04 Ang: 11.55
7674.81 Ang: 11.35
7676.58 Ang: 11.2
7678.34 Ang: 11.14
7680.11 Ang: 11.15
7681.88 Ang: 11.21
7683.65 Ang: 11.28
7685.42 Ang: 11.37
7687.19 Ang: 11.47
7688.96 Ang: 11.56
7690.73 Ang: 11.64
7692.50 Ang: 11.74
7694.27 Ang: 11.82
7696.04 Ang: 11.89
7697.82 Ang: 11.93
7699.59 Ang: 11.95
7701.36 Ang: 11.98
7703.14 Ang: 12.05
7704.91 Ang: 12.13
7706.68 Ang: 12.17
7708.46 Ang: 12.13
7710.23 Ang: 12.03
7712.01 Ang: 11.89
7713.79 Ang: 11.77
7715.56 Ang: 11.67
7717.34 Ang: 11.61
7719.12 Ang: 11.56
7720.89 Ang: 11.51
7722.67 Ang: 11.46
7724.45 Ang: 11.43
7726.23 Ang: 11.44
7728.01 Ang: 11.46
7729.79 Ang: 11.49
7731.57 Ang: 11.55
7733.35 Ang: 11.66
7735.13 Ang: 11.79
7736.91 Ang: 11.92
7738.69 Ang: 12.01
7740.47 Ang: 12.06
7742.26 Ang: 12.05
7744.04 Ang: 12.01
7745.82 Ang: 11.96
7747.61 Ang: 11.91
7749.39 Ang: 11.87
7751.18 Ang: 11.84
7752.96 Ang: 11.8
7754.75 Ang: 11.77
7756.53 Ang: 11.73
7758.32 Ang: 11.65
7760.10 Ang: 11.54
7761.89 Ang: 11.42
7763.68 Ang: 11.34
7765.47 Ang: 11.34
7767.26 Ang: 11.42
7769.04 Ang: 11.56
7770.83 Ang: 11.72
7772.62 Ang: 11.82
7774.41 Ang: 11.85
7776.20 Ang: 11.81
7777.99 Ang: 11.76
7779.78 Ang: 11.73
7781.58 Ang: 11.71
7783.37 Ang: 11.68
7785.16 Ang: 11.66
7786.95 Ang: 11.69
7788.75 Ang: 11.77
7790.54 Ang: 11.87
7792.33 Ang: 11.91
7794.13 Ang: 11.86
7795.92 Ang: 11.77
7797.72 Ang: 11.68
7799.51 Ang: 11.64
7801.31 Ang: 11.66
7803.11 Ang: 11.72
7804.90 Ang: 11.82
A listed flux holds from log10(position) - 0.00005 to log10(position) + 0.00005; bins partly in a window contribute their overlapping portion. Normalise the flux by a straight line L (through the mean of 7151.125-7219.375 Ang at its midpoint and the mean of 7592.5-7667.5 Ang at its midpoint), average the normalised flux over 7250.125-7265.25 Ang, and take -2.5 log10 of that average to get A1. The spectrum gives 0.10 mag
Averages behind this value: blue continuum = 14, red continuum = 11.7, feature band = 12.4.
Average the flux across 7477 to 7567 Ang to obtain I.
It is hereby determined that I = 12.1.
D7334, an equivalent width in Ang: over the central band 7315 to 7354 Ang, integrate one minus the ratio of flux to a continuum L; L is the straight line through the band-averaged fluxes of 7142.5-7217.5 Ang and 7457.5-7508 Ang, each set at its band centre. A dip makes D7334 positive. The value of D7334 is 2.9 Ang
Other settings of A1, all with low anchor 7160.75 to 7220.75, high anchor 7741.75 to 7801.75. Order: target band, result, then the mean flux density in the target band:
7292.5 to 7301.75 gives 0.08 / 12.1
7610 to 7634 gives 0.08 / 11.3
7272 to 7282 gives 0.04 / 12.6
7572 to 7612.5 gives 0.05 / 11.7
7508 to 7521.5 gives 0.03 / 12.1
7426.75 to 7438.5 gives 0.03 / 12.3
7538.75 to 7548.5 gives 0.05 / 11.8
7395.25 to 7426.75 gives 0.03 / 12.4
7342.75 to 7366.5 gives 0.05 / 12.3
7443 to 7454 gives 0.06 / 12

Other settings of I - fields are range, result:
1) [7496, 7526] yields 12.1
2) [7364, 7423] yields 12.3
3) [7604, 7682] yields 11.5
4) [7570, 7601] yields 11.5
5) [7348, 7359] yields 12.2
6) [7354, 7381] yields 12.2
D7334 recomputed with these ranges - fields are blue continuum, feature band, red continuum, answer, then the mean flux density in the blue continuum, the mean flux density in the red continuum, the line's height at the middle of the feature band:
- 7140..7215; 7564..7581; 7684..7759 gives 1.7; 14.3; 11.8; 12.5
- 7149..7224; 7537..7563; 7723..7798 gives 1.5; 14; 11.7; 12.6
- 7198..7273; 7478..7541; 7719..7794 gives -1.1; 12.4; 11.7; 12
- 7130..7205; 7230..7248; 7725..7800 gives 1.8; 14.4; 11.7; 14.1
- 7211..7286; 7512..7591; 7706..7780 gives 1.7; 12.4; 11.7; 12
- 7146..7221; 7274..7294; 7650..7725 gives 2.2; 14.2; 11.6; 13.7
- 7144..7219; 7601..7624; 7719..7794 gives 1.5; 14.3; 11.7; 12.3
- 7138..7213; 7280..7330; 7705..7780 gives 6.0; 14.3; 11.7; 13.7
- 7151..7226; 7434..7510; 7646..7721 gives 2.0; 13.8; 11.6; 12.6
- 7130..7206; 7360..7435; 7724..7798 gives 6.0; 14.3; 11.7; 13.3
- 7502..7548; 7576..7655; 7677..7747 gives 1.6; 12.1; 11.7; 11.9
